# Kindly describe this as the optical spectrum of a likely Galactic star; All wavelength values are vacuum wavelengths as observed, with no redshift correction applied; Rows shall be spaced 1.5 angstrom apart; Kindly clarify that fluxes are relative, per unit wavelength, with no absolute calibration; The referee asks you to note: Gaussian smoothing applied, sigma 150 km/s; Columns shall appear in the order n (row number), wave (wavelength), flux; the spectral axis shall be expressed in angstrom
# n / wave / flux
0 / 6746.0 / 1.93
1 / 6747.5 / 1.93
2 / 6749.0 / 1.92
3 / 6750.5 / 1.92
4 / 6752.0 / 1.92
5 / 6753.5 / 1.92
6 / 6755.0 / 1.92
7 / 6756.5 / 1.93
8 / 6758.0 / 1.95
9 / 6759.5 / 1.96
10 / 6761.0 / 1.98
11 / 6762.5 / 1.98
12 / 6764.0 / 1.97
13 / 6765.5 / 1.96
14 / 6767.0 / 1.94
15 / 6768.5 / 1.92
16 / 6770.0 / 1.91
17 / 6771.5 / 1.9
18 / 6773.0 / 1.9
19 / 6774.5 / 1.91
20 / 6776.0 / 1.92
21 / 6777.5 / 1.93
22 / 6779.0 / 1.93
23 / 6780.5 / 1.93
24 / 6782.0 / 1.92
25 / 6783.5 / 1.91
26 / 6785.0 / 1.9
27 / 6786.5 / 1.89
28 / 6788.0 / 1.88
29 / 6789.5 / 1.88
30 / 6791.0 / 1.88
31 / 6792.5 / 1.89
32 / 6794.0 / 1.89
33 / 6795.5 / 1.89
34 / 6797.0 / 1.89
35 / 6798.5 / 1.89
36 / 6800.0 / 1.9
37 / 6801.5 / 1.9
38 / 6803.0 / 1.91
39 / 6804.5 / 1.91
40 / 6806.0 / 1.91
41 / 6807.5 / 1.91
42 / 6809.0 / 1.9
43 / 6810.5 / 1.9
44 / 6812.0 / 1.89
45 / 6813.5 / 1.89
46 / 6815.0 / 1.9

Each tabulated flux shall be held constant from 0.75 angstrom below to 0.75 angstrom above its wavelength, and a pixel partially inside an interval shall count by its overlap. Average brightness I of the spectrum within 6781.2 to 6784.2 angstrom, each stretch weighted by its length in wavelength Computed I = 1.92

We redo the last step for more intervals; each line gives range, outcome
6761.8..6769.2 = 1.95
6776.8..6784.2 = 1.92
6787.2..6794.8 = 1.88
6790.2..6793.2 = 1.88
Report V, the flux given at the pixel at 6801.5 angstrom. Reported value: 1.9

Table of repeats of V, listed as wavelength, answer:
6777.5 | 1.93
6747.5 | 1.93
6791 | 1.88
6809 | 1.9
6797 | 1.89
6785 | 1.9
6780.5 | 1.93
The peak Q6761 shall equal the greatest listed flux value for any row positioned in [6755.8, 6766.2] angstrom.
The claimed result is 1.98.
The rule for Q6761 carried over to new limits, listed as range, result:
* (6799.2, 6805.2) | 1.91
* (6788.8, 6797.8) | 1.89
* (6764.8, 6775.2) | 1.96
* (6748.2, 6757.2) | 1.93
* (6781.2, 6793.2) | 1.92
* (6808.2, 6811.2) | 1.9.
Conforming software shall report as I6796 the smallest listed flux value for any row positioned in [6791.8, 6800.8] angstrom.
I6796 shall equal 1.89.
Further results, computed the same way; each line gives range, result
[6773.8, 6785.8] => 1.9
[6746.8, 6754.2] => 1.92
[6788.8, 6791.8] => 1.88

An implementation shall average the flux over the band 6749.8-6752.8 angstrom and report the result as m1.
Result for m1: 1.92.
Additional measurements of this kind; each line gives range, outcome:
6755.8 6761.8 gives 1.96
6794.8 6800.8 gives 1.89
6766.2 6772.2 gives 1.92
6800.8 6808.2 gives 1.91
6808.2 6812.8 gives 1.9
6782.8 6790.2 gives 1.89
